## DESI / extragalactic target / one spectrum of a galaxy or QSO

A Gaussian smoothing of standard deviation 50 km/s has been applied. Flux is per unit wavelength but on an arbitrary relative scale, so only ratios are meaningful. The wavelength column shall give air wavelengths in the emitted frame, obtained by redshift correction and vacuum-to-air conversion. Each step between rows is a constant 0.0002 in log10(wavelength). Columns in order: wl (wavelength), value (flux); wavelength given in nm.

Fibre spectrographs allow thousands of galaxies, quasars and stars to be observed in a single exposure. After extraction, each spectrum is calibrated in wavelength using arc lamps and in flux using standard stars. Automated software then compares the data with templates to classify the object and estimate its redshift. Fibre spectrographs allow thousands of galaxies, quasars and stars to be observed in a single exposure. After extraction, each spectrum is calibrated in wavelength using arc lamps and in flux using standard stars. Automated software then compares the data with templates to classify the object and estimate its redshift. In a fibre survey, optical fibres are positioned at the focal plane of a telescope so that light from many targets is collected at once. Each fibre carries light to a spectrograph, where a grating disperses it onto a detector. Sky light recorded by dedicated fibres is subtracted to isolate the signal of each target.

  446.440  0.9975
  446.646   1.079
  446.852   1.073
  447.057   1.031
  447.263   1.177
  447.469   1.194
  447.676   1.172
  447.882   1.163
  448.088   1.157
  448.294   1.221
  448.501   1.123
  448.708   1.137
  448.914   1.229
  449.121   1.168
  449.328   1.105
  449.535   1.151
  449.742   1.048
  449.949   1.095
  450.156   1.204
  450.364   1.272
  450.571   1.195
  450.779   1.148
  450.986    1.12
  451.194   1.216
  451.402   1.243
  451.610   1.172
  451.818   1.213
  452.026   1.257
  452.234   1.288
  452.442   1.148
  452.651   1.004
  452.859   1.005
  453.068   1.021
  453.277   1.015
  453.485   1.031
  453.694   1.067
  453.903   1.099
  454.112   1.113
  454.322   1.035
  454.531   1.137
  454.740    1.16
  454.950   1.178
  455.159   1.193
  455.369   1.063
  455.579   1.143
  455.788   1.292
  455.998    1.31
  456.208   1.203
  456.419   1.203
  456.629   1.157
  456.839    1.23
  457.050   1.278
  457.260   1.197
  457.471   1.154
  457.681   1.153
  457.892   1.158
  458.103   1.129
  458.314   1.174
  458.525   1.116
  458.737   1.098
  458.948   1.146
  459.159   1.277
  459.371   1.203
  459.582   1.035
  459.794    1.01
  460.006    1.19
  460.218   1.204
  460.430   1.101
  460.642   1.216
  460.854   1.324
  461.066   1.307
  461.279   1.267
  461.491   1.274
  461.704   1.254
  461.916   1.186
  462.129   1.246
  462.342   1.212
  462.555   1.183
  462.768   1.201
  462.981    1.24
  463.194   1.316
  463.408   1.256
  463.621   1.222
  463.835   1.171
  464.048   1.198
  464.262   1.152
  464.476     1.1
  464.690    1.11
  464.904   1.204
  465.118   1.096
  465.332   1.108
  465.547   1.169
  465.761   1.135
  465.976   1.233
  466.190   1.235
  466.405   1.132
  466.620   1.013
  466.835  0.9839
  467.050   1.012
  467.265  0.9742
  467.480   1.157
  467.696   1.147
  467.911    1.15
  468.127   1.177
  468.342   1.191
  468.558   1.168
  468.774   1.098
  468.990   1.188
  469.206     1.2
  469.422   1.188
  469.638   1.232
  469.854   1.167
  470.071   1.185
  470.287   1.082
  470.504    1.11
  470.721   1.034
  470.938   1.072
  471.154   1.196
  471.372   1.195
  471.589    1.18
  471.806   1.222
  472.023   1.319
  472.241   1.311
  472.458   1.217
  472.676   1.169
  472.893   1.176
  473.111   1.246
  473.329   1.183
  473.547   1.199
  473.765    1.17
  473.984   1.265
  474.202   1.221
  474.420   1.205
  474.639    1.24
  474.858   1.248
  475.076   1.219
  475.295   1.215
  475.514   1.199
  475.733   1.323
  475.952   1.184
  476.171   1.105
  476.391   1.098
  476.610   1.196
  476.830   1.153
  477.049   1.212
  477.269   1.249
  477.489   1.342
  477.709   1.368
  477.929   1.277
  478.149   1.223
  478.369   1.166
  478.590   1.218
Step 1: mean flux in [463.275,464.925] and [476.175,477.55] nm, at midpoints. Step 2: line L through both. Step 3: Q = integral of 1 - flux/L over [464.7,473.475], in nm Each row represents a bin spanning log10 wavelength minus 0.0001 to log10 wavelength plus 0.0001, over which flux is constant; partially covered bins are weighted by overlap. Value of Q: 0.21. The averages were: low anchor 1.18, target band 1.16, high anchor 1.2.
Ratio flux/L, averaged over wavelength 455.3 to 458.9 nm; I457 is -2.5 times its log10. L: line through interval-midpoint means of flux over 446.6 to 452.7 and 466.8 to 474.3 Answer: -0.02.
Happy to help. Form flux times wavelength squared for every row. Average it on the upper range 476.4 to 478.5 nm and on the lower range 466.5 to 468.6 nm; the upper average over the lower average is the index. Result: 1.18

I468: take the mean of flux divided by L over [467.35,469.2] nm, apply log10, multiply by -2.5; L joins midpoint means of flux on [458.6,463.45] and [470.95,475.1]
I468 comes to 0.05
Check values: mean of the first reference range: 1.21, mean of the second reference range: 1.22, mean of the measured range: 1.16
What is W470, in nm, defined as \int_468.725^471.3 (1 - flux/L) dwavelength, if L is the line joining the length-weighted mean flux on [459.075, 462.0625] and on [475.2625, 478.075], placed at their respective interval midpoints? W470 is 0.14 nm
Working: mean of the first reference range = 1.2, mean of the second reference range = 1.22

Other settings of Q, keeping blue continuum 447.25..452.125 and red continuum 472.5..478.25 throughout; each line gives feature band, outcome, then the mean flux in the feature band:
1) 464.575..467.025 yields 0.16 nm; 1.12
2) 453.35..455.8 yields 0.13 nm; 1.12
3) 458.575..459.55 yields 0.02 nm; 1.17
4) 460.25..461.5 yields -0.05 nm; 1.24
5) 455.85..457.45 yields -0.05 nm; 1.22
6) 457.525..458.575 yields 0.04 nm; 1.15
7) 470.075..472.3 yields 0.08 nm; 1.17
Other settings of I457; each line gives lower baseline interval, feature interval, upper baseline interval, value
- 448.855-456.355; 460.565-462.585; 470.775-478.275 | -0.07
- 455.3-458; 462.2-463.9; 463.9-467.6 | -0.08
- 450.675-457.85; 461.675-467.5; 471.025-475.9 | 0.03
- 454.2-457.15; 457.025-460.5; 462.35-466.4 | 0.03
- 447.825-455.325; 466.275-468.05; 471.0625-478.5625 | 0.11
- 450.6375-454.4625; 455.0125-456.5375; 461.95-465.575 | -0.05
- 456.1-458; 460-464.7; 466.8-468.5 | -0.06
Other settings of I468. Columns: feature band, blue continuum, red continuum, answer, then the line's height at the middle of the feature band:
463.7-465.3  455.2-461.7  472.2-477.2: 0.04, 1.19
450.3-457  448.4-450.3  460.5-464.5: 0.02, 1.17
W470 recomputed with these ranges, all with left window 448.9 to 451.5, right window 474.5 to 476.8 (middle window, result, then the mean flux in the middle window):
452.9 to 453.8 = 0.11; 1.03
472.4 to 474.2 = -0.01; 1.2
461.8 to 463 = -0.03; 1.21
